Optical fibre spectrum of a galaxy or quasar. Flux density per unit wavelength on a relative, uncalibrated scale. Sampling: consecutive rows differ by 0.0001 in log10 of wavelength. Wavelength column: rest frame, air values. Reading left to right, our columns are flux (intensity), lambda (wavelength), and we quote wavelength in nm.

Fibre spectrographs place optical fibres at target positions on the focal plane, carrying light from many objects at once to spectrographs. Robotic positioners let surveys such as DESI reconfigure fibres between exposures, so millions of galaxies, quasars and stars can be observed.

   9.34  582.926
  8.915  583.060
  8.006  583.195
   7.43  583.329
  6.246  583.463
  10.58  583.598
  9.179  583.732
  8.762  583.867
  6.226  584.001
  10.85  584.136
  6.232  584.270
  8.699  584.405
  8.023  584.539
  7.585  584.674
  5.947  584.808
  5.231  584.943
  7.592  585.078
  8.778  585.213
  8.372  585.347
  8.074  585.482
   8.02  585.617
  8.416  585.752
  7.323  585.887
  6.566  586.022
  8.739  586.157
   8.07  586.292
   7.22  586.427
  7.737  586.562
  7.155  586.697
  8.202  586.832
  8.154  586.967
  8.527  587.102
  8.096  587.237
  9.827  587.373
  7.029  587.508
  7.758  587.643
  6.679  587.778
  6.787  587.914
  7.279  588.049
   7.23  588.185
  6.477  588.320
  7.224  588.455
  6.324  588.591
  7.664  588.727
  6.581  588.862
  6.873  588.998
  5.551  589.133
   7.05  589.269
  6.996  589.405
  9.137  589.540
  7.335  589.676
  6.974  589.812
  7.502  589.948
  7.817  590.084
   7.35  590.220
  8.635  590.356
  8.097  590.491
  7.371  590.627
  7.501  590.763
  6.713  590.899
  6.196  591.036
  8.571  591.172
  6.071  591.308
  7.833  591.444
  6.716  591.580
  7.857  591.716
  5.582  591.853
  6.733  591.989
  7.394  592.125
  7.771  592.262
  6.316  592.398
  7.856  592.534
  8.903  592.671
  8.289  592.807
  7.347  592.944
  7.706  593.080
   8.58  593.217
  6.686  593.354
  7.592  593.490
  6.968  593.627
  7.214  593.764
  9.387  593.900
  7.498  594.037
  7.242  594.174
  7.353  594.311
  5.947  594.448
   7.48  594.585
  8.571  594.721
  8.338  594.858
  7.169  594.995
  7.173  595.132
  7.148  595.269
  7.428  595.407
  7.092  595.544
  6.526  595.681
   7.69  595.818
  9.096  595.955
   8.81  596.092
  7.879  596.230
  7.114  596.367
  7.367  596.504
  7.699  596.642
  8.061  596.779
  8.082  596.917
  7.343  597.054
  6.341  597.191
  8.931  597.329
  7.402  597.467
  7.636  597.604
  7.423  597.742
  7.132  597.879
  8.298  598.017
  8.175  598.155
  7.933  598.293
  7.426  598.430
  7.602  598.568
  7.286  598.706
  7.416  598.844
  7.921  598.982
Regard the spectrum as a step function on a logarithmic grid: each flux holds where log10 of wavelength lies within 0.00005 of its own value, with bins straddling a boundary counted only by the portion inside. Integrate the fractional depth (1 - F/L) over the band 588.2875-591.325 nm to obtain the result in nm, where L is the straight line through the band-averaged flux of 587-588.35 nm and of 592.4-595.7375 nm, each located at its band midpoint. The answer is 0.14 nm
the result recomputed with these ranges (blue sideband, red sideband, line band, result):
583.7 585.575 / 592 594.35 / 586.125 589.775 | 0.13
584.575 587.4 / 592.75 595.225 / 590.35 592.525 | 0.13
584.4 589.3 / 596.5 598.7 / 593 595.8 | 0.06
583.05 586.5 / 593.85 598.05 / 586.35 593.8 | 0.33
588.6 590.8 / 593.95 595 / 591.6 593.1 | 0.01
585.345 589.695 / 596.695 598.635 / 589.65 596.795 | 0.12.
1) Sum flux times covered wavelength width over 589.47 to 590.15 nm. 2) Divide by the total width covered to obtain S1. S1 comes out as 7.75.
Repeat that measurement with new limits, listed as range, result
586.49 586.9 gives 7.7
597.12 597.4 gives 7.62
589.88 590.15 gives 7.65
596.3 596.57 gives 7.25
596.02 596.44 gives 7.94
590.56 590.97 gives 7.17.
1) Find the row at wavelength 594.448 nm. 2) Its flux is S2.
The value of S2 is 5.947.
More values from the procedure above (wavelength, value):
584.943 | 5.231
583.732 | 9.179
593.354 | 6.686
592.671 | 8.903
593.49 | 7.592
